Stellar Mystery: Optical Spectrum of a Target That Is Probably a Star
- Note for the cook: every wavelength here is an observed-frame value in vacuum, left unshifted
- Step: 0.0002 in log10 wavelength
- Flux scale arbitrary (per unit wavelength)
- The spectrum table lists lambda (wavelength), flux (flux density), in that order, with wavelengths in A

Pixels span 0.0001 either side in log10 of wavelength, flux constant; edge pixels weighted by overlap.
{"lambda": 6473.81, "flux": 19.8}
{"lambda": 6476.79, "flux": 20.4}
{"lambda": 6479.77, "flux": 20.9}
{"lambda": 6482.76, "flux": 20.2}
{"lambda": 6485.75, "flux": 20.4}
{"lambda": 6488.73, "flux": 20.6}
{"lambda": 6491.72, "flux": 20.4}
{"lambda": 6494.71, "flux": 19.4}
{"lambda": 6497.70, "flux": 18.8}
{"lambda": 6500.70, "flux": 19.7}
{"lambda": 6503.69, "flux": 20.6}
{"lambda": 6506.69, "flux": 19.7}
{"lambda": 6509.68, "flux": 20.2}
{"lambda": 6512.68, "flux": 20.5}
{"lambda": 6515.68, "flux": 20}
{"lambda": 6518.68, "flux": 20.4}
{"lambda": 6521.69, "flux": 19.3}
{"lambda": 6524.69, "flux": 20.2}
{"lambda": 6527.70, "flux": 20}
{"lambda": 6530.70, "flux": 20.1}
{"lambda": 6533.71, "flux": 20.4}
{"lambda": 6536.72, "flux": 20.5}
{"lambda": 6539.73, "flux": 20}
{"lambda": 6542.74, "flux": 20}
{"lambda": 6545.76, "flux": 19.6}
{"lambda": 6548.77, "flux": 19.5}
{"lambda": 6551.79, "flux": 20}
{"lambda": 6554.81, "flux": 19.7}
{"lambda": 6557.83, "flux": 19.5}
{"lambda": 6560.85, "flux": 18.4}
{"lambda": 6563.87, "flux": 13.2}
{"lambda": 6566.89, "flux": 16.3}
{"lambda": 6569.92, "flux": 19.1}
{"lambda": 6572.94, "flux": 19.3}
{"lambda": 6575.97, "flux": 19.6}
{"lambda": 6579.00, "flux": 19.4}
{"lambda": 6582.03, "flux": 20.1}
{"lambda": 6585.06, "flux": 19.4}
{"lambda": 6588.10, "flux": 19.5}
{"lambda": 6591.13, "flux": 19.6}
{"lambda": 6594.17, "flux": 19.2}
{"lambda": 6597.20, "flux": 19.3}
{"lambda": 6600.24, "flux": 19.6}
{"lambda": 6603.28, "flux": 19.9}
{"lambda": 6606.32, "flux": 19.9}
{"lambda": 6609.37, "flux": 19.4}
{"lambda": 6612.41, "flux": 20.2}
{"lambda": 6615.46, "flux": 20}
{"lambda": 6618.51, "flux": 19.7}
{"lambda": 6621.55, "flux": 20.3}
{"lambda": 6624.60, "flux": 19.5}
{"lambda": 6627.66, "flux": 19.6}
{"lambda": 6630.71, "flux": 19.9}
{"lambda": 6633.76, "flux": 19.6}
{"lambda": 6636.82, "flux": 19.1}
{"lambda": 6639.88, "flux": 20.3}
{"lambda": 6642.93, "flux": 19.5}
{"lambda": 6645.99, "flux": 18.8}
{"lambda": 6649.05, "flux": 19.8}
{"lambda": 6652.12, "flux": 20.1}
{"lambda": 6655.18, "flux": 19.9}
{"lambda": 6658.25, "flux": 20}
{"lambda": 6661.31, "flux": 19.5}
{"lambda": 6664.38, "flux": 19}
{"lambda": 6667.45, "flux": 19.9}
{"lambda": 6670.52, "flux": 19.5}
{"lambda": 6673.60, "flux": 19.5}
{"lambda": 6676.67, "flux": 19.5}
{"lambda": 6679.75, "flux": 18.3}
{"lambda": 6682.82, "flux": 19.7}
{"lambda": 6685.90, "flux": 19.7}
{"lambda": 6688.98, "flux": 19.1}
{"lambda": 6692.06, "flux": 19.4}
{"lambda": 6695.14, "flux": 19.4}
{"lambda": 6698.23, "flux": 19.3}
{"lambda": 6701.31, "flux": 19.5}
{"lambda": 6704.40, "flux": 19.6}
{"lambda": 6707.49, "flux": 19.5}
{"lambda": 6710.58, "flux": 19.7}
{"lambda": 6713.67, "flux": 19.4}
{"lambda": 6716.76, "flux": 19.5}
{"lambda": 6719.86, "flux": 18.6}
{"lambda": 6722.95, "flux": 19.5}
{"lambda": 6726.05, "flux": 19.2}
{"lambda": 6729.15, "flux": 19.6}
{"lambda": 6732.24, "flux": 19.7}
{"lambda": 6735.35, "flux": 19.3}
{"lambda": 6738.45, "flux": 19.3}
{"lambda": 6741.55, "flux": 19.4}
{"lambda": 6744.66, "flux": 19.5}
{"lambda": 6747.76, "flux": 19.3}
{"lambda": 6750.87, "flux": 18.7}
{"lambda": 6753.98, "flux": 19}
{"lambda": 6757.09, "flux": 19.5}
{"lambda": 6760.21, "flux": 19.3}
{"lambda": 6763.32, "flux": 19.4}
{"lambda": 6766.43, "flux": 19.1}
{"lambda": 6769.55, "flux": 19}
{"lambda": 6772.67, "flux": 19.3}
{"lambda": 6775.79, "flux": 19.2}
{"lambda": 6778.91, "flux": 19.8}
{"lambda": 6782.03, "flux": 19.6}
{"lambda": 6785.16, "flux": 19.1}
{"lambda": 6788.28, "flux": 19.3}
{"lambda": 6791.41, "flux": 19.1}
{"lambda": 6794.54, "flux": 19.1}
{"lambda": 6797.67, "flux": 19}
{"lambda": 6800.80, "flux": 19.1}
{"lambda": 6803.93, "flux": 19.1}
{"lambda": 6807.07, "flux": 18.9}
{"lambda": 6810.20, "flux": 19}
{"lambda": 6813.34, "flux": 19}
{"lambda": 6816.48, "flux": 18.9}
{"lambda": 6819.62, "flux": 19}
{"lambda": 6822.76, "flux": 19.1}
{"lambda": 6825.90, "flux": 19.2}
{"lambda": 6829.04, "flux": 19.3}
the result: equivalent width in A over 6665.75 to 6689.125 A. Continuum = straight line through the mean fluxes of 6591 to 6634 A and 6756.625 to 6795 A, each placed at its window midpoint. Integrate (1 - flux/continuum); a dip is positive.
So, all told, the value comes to 0.2 A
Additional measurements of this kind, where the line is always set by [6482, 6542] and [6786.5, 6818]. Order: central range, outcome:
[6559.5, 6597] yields 2.3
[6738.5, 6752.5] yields 0.0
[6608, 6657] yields -0.2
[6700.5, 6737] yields -0.2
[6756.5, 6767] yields -0.1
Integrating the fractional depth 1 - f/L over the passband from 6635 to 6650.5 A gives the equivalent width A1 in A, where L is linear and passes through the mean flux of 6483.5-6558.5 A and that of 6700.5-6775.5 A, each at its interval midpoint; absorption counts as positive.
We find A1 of 0.1 A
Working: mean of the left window 20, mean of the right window 19.3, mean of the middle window 19.5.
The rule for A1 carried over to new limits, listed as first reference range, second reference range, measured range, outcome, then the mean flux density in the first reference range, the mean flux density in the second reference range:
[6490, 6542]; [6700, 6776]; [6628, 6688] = 0.1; 20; 19.3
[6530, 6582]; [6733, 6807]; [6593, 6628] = -1.1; 19.1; 19.2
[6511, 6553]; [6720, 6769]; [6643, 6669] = 0.0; 20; 19.3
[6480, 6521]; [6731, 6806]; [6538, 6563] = 0.6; 20.1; 19.3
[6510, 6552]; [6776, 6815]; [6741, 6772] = 0.1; 20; 19.2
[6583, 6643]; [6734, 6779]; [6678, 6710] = 0.1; 19.7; 19.3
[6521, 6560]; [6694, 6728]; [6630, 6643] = -0.1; 19.9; 19.4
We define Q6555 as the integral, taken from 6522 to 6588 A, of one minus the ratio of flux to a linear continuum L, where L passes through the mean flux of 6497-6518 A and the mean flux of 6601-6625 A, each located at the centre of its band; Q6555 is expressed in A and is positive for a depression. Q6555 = 2.3 A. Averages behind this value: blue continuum 20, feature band 19.3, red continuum 19.9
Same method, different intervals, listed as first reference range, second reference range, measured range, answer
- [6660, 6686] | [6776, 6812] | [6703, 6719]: -0.1 A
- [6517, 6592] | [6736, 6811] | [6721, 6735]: -0.2 A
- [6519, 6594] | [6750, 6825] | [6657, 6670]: -0.2 A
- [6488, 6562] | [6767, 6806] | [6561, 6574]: 1.8 A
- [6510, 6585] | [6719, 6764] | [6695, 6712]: -0.2 A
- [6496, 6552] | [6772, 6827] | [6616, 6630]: -0.1 A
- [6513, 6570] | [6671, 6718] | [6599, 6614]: -0.4 A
